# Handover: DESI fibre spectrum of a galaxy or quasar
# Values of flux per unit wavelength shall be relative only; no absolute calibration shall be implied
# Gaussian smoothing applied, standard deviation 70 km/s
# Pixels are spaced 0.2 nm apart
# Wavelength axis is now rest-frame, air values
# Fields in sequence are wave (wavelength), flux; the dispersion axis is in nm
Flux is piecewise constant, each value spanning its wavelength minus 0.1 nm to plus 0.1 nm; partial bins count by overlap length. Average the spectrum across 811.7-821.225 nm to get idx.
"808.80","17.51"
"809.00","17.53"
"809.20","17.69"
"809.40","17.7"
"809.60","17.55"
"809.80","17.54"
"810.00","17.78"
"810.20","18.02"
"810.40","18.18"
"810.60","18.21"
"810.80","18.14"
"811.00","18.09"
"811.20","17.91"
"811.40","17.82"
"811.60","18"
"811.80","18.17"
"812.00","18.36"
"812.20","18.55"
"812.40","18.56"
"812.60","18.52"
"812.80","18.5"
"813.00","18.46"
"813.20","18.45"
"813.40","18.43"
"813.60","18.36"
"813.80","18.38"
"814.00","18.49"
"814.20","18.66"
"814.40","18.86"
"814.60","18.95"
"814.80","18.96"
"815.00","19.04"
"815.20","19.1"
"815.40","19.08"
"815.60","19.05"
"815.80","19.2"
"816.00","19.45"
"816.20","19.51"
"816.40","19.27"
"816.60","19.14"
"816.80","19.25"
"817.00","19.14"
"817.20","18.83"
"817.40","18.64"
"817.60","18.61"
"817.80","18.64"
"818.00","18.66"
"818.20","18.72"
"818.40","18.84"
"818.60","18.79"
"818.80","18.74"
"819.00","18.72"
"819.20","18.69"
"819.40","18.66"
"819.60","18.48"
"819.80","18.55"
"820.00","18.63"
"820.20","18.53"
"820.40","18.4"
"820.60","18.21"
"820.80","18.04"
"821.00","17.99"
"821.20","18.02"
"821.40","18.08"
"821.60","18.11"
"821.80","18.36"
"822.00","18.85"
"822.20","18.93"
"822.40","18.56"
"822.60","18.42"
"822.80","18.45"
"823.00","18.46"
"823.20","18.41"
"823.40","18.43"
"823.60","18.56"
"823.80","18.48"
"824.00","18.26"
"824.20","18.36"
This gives 18.7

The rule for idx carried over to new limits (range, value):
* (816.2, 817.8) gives 19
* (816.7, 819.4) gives 18.8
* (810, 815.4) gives 18.4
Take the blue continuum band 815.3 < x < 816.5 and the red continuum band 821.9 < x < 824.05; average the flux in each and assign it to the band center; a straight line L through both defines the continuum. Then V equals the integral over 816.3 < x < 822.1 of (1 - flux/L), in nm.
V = 0.10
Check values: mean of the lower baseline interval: 19.3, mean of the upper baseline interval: 18.5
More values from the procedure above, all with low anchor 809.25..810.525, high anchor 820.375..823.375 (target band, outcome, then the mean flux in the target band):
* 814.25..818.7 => -0.217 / 19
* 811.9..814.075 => -0.063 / 18.5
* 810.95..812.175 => -0.014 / 18.1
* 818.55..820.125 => -0.036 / 18.7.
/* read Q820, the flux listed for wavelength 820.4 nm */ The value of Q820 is 18.4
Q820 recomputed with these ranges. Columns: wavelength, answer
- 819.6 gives 18.48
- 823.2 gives 18.41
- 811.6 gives 18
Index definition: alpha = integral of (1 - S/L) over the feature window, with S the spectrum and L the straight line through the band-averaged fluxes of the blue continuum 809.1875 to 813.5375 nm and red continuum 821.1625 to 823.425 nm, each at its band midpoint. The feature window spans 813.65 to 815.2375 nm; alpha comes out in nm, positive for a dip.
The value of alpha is -0.05 nm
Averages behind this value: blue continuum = 18.1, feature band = 18.8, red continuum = 18.4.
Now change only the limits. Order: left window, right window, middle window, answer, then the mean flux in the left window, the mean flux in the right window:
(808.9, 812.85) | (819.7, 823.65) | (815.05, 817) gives -0.108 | 18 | 18.4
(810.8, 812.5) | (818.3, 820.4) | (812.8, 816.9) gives -0.116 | 18.2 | 18.7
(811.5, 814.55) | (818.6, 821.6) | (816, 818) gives -0.062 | 18.5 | 18.4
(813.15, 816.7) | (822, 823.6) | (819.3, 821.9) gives 0.047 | 18.9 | 18.5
